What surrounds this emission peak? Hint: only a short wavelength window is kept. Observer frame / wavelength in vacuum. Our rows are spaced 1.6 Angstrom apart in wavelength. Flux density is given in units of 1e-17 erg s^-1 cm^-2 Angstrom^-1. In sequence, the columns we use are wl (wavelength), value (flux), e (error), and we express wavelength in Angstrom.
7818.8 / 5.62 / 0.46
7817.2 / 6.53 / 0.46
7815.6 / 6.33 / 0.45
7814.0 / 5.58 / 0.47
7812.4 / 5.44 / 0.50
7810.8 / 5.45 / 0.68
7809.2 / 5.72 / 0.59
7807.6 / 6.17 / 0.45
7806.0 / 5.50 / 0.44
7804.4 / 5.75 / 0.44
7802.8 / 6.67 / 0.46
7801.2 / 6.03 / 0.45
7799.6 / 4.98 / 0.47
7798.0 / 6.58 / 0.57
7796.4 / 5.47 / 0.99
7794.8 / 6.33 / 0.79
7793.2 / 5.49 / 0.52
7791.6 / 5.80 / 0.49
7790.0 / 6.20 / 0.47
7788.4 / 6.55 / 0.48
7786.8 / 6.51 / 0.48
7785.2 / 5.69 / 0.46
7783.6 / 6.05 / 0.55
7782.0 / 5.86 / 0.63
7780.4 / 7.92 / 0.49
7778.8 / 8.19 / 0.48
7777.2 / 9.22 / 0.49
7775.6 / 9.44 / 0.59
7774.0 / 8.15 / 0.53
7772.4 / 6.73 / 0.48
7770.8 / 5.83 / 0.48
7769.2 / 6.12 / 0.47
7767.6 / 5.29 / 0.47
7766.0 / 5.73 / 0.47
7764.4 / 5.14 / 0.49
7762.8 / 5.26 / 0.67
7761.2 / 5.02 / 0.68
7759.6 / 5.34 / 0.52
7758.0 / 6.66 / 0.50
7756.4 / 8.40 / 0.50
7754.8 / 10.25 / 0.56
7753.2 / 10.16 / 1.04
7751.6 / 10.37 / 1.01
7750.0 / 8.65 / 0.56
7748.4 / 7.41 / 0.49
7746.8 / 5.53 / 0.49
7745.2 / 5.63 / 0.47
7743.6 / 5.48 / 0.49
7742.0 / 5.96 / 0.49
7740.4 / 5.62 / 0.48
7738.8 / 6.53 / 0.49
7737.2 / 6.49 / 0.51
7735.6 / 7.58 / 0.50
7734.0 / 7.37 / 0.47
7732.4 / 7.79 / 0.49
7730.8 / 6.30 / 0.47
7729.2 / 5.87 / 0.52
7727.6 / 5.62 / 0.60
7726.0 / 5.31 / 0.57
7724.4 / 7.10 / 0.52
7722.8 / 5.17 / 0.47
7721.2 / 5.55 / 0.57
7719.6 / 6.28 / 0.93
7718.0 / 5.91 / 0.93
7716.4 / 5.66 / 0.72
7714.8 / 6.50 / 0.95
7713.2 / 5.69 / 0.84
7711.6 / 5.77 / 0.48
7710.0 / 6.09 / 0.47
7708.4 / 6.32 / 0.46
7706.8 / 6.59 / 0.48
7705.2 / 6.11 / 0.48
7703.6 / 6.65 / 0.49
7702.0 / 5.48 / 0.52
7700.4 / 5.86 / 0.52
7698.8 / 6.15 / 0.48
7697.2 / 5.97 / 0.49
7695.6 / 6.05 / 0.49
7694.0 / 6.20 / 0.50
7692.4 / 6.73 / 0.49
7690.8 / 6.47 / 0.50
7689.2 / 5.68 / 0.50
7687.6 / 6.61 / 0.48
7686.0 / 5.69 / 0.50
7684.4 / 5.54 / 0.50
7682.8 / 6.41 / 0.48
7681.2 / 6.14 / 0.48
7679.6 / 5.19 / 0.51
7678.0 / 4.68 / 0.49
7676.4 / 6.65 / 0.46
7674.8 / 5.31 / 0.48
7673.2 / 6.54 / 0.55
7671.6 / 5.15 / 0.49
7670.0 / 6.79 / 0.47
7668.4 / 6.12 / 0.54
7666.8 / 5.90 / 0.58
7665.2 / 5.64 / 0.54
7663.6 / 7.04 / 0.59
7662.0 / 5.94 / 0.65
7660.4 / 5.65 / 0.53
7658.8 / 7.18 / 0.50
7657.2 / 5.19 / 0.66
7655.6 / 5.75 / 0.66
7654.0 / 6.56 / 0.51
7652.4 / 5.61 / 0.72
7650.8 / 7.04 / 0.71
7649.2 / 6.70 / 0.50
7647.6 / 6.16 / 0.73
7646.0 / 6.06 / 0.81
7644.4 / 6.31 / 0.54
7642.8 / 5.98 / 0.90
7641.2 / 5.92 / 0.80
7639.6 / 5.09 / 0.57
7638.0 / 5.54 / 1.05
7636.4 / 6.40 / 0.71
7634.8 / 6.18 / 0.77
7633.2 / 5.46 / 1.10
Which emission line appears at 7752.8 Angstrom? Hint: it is H-alpha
